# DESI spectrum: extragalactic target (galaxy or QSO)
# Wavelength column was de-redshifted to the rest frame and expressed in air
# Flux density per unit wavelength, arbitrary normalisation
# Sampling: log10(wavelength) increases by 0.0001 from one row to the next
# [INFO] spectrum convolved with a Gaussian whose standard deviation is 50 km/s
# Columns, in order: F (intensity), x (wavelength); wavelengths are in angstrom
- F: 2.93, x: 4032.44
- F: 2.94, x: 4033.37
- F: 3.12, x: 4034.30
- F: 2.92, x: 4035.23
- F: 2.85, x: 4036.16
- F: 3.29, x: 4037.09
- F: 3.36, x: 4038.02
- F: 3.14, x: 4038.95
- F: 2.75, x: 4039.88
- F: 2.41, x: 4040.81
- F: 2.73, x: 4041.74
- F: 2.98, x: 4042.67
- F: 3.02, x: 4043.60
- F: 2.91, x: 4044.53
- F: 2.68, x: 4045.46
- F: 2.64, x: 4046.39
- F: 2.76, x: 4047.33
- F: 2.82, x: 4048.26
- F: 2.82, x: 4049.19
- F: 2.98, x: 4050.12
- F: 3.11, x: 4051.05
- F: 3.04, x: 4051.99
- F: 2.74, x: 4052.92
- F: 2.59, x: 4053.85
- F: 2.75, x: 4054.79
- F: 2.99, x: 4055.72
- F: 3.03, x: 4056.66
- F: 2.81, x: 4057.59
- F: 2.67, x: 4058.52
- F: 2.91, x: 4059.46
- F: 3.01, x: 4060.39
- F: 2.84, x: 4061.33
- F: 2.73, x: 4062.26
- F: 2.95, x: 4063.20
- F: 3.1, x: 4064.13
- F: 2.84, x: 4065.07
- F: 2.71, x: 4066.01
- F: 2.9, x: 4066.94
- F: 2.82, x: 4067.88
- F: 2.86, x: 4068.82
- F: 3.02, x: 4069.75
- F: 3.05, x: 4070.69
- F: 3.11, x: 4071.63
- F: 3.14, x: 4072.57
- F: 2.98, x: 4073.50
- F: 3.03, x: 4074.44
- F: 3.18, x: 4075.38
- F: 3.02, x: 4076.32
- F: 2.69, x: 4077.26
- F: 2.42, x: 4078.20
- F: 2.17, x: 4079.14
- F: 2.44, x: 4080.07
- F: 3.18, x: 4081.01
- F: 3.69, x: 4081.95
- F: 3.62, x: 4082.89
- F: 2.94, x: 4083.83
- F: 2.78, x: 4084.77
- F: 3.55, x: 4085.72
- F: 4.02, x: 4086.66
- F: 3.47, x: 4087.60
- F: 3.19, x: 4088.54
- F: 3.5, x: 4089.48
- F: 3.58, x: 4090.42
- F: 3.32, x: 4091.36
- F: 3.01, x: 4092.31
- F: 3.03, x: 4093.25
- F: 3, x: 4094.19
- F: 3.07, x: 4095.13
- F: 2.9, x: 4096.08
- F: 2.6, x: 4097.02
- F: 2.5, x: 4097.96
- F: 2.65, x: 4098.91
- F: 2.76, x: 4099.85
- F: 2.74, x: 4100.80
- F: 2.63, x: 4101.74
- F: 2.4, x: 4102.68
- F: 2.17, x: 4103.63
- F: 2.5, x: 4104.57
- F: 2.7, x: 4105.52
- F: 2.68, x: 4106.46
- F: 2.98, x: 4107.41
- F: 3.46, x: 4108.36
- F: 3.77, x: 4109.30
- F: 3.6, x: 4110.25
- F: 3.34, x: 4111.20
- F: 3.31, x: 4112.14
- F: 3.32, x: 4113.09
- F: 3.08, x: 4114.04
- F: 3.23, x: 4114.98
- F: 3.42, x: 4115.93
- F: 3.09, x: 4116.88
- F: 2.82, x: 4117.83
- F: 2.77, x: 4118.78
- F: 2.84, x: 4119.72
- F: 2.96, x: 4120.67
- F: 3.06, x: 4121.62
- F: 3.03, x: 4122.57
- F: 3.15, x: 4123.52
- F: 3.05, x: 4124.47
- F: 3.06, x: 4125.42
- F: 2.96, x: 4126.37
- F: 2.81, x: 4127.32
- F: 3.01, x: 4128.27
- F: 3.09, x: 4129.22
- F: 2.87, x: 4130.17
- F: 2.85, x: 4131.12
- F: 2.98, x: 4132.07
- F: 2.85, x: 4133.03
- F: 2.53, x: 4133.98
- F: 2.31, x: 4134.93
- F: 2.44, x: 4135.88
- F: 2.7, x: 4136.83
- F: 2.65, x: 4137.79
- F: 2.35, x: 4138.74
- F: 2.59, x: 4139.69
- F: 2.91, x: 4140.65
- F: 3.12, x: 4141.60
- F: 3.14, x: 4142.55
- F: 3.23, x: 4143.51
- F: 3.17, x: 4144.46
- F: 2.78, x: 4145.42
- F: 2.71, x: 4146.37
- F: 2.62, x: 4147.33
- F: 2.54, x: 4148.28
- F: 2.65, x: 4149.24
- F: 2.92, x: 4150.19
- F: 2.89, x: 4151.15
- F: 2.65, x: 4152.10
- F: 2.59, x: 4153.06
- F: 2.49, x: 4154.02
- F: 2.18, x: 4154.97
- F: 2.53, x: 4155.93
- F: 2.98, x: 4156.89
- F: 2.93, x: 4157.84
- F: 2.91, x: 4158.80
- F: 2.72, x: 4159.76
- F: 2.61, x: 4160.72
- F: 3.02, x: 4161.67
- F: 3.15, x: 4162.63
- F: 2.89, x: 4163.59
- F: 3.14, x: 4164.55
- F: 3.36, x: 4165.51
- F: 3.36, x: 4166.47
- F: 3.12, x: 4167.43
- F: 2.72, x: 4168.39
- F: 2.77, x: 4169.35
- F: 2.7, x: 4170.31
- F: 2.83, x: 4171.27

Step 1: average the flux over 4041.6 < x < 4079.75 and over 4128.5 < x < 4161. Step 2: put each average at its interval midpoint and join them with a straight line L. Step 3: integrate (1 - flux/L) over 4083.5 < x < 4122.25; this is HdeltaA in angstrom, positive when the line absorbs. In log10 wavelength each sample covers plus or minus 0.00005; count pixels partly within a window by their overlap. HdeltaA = -3.2 angstrom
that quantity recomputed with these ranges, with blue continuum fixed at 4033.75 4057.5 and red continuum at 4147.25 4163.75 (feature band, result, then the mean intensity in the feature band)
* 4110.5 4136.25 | -1.8 angstrom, 2.98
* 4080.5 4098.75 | -2.3 angstrom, 3.2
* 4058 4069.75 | 0.0 angstrom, 2.87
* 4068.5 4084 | -0.7 angstrom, 2.98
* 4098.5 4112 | -0.4 angstrom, 2.9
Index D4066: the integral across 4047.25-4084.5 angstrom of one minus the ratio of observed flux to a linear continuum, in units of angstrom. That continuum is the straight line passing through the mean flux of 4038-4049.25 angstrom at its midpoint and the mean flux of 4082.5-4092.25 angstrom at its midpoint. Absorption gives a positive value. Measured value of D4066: 2.3 angstrom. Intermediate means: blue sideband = 2.83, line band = 2.91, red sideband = 3.38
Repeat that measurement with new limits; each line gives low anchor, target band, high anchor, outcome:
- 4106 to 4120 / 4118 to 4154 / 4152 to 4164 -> 1.59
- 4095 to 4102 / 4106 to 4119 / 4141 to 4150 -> -2.10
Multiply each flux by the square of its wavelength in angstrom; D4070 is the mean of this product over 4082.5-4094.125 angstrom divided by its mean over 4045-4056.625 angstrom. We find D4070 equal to 1.2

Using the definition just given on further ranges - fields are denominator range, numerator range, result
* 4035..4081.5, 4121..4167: 1.03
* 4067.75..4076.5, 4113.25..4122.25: 1.03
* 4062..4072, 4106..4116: 1.15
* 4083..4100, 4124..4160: 0.91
